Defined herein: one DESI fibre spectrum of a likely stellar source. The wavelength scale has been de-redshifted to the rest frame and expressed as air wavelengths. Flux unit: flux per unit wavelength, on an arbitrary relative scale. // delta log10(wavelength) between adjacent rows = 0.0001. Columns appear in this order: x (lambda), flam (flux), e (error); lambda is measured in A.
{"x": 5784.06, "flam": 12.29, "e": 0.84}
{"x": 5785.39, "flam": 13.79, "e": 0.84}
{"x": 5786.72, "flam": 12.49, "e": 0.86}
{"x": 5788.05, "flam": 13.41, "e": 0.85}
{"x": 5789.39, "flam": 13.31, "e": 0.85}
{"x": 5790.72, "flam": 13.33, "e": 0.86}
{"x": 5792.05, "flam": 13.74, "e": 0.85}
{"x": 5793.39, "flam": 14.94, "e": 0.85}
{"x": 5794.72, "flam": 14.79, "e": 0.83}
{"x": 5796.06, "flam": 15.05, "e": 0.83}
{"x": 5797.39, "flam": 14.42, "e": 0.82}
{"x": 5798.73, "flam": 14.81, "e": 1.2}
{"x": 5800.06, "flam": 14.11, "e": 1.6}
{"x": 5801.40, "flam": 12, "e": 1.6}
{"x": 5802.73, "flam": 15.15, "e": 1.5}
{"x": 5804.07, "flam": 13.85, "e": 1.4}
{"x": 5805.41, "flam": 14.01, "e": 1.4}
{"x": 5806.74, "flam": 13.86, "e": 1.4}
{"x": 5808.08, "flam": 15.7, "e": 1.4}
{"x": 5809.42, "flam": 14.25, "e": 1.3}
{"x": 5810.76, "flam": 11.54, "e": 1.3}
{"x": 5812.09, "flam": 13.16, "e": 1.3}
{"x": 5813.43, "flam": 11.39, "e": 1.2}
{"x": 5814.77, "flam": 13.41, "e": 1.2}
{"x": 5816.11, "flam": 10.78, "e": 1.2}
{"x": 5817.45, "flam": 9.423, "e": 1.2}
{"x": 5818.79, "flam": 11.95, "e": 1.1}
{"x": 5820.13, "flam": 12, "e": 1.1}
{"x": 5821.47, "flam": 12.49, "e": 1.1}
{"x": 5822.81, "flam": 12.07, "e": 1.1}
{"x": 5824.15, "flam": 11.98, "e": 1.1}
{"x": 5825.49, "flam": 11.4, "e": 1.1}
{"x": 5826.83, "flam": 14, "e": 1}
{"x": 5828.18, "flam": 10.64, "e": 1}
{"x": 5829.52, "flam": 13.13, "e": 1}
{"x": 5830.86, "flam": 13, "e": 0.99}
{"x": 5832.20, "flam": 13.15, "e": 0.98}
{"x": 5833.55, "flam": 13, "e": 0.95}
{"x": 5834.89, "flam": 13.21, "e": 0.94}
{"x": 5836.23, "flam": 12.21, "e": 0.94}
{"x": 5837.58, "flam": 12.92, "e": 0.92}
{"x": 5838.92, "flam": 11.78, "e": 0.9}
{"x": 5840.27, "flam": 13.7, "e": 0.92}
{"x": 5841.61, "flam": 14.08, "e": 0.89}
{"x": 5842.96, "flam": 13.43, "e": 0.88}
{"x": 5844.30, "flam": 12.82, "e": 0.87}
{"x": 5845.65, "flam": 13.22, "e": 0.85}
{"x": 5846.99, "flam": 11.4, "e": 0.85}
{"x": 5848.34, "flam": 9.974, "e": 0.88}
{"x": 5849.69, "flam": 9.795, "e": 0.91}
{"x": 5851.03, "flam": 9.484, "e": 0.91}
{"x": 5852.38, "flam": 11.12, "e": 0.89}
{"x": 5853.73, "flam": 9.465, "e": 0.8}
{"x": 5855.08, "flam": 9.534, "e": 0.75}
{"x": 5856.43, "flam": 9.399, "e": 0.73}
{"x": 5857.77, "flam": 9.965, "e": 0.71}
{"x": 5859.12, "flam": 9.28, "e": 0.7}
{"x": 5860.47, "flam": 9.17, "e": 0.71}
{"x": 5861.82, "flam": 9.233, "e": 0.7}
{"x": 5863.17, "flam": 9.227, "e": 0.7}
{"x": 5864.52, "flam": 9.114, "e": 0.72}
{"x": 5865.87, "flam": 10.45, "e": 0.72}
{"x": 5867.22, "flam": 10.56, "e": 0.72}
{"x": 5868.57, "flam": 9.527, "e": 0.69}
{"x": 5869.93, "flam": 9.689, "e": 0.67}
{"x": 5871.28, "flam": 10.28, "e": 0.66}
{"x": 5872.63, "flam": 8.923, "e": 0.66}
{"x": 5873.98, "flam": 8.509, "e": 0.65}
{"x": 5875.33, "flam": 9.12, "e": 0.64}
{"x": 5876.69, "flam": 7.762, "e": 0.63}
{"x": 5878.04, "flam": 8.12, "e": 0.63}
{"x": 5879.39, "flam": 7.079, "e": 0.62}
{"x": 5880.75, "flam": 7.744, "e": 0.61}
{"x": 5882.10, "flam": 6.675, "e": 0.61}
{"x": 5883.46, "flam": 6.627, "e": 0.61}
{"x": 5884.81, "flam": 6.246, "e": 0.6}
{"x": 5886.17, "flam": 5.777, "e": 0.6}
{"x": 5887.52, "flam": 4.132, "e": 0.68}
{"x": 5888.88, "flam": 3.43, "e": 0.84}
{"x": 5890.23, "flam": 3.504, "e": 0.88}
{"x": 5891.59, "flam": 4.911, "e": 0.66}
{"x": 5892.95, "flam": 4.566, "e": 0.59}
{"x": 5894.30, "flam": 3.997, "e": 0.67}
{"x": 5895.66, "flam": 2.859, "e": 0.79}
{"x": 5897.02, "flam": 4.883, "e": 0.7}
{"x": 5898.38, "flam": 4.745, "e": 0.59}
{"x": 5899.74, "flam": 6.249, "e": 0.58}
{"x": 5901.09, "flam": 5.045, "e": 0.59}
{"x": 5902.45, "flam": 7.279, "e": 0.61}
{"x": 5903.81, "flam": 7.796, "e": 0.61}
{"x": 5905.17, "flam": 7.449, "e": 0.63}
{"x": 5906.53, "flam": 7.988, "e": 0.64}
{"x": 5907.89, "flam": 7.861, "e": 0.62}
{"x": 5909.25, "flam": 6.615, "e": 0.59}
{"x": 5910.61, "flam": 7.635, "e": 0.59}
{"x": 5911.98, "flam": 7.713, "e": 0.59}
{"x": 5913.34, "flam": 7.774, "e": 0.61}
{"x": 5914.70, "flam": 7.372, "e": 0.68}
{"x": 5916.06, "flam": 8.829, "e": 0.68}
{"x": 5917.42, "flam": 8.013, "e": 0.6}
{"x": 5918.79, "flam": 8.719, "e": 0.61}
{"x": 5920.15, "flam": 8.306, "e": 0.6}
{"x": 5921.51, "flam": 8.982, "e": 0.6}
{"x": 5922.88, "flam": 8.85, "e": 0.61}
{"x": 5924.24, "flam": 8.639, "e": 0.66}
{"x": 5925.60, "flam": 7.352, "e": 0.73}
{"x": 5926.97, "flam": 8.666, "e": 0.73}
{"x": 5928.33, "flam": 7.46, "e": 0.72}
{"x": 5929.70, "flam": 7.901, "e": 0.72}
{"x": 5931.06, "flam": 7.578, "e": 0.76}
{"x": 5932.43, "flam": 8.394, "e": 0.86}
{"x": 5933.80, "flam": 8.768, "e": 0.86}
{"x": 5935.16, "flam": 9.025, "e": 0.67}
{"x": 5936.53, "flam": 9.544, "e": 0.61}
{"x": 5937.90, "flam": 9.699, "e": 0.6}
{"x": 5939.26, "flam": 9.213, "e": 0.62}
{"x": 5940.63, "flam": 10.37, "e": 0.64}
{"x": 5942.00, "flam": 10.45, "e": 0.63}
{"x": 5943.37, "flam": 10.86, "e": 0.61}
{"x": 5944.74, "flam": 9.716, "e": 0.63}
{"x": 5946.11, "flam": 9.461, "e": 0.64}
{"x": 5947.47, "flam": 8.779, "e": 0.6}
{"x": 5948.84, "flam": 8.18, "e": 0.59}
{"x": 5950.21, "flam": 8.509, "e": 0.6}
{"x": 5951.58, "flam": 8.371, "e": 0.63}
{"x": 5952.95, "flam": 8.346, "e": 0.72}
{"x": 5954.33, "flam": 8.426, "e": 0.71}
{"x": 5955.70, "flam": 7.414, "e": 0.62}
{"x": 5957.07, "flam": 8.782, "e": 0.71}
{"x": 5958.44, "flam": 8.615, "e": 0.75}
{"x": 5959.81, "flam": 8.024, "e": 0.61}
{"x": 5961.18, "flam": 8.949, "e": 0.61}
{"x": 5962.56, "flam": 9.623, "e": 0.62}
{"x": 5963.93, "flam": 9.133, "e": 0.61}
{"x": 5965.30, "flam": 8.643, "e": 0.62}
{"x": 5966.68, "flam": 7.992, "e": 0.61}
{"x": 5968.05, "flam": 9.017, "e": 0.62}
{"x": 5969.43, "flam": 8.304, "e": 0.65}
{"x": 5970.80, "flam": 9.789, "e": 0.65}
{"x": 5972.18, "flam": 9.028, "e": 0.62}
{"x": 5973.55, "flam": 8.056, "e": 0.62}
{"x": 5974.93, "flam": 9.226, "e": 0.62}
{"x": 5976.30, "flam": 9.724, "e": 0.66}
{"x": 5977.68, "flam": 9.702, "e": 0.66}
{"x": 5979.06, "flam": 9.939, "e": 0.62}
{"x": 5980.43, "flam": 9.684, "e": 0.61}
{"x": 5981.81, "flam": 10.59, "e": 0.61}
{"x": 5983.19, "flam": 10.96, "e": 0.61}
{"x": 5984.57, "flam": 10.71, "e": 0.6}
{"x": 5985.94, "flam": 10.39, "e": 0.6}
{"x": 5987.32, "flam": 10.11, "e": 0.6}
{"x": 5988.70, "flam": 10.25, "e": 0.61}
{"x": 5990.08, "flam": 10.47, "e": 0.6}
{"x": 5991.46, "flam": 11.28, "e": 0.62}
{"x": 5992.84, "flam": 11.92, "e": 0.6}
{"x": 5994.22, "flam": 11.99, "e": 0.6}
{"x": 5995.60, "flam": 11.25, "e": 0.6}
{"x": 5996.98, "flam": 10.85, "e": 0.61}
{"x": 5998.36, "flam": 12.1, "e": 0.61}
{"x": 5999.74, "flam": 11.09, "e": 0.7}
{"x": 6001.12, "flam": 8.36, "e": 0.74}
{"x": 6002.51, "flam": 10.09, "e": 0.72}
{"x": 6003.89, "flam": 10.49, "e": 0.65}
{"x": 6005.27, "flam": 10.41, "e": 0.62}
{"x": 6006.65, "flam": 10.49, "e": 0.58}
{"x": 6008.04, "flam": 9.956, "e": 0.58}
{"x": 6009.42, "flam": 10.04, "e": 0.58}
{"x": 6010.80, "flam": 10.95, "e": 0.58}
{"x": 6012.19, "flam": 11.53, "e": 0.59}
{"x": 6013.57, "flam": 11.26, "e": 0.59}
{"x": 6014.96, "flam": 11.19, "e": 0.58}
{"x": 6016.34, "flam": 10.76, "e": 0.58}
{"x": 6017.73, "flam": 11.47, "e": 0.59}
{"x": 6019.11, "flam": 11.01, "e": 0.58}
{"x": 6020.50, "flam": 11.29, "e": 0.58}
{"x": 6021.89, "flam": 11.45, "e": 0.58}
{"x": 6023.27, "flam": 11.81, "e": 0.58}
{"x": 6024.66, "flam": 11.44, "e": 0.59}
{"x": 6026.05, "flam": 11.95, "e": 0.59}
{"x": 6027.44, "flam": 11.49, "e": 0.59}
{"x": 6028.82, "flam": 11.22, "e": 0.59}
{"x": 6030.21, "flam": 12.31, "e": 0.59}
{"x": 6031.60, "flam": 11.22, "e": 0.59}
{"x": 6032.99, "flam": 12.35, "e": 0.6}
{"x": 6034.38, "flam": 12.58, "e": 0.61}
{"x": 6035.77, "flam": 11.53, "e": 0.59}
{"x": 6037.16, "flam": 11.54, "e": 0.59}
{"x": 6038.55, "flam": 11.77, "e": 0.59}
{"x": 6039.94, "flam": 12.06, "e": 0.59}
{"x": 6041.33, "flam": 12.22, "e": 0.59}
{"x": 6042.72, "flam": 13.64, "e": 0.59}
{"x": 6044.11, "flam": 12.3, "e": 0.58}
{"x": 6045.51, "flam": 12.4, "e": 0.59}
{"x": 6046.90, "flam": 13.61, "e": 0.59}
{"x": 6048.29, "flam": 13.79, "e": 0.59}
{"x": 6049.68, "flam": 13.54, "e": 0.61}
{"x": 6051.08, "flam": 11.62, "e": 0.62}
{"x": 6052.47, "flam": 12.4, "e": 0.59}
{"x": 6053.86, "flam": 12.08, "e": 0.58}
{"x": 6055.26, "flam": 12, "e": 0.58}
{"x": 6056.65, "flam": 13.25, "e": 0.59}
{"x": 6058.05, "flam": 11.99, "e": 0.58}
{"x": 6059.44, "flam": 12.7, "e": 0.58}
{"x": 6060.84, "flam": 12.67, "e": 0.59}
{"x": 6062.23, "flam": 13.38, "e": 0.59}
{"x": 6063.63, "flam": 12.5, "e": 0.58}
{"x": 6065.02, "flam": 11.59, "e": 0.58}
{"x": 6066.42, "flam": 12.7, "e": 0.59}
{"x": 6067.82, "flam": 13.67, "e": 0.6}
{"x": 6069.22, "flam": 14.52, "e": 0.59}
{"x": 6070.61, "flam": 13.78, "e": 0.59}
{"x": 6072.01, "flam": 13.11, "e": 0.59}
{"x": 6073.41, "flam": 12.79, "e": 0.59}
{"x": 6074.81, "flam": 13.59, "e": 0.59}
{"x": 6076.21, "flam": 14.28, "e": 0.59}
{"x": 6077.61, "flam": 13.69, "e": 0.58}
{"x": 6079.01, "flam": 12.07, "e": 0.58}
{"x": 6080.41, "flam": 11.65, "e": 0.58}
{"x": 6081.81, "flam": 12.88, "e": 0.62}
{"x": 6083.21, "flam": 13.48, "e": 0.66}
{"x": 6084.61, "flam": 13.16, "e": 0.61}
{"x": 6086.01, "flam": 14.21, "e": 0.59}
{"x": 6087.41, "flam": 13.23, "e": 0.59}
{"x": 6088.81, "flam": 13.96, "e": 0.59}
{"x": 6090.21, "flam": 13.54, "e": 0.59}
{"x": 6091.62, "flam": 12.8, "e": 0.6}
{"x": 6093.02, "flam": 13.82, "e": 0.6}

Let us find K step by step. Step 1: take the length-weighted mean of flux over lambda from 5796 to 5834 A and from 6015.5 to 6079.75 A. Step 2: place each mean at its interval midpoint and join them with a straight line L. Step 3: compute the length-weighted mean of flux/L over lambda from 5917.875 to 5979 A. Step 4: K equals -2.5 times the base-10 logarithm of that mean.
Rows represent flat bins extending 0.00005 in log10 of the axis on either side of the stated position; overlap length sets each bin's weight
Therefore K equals 0.39 mag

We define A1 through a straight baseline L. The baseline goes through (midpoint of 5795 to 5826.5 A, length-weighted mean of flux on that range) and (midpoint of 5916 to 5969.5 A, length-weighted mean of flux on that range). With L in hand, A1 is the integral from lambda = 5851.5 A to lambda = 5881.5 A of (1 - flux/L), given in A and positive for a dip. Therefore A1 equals 5.3 A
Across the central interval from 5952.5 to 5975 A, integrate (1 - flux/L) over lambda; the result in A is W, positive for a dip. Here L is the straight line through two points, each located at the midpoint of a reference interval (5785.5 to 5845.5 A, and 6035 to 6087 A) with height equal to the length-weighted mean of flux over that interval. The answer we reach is 7.4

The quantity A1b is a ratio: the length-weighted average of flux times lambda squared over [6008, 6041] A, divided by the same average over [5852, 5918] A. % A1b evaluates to 1.60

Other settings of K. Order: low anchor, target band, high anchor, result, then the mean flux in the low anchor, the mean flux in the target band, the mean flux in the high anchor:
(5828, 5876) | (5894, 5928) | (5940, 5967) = 0.32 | 10.9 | 7.22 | 8.94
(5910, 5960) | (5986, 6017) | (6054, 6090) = 0.00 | 8.62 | 10.8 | 13.1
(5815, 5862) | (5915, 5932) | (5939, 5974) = 0.17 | 11.6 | 8.26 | 8.93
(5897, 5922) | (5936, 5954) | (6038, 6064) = -0.08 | 7.38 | 9.32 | 12.6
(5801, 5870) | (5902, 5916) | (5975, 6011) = 0.42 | 11.8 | 7.61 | 10.5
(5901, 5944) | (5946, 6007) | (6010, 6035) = 0.05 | 8.36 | 9.63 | 11.5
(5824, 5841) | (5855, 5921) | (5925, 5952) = 0.40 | 12.6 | 7.45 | 8.93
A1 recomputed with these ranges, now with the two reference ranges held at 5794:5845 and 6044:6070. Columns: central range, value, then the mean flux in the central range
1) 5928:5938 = 3.40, 8.51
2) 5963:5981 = 5.28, 9.1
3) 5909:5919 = 3.93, 7.84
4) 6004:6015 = 1.84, 10.7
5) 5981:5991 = 1.83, 10.5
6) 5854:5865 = 3.06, 9.38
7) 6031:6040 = 0.67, 11.9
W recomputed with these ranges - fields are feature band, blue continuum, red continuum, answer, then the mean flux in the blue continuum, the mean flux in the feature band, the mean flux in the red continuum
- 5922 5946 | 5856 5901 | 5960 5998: -0.7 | 7.28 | 8.98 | 9.91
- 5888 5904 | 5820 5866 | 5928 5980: 8.4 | 11.5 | 4.84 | 8.94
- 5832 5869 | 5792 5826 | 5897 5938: 0.3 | 13.2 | 11.1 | 7.8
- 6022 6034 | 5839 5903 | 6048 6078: 0.4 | 8.37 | 11.7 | 13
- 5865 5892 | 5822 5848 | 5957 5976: 9.3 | 12.7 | 7.49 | 8.82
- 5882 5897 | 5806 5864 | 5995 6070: 9.0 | 11.8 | 4.72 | 11.8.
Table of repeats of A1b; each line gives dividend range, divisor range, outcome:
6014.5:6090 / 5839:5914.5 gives 1.61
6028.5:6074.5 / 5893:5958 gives 1.65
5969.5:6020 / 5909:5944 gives 1.25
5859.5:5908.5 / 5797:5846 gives 0.56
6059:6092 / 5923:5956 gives 1.56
